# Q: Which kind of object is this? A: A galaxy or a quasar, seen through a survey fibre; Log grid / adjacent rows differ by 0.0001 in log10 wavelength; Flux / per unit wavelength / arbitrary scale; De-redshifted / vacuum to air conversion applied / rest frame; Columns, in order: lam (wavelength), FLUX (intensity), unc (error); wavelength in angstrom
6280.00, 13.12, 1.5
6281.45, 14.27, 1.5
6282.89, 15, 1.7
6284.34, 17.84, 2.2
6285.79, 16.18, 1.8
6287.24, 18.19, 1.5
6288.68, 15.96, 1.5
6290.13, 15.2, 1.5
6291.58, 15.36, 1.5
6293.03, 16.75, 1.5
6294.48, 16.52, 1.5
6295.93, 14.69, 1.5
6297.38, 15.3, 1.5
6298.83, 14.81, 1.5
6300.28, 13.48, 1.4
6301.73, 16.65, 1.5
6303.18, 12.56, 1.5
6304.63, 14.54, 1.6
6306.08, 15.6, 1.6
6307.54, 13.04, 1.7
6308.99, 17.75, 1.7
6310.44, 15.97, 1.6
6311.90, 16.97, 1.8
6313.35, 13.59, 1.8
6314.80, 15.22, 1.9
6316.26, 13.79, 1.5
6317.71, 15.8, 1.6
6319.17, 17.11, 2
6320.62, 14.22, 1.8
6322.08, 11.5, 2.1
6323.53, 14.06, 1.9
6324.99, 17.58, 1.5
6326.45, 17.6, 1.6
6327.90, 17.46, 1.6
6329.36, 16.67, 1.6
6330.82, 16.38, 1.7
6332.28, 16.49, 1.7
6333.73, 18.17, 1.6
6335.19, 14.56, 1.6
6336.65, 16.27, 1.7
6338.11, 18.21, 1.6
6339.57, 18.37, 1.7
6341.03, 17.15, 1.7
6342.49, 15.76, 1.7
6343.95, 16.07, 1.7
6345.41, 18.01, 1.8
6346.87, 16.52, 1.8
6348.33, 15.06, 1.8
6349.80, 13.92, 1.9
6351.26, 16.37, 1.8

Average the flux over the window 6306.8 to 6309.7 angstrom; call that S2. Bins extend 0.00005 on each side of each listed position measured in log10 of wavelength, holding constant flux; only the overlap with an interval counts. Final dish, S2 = 15.4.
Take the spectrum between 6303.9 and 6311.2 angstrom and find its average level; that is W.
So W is 15.4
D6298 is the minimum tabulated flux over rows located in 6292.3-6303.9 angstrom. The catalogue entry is 12.56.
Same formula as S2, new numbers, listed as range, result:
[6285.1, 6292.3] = 16.2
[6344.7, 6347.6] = 17.3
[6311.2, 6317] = 14.9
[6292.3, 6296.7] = 16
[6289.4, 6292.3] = 15.3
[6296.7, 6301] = 14.5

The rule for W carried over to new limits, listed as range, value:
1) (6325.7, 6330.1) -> 17.2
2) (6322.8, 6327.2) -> 16.4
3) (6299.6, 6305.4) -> 14.3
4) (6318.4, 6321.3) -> 15.7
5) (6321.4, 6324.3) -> 12.9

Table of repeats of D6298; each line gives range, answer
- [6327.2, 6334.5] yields 16.38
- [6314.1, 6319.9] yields 13.79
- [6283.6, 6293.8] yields 15.2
